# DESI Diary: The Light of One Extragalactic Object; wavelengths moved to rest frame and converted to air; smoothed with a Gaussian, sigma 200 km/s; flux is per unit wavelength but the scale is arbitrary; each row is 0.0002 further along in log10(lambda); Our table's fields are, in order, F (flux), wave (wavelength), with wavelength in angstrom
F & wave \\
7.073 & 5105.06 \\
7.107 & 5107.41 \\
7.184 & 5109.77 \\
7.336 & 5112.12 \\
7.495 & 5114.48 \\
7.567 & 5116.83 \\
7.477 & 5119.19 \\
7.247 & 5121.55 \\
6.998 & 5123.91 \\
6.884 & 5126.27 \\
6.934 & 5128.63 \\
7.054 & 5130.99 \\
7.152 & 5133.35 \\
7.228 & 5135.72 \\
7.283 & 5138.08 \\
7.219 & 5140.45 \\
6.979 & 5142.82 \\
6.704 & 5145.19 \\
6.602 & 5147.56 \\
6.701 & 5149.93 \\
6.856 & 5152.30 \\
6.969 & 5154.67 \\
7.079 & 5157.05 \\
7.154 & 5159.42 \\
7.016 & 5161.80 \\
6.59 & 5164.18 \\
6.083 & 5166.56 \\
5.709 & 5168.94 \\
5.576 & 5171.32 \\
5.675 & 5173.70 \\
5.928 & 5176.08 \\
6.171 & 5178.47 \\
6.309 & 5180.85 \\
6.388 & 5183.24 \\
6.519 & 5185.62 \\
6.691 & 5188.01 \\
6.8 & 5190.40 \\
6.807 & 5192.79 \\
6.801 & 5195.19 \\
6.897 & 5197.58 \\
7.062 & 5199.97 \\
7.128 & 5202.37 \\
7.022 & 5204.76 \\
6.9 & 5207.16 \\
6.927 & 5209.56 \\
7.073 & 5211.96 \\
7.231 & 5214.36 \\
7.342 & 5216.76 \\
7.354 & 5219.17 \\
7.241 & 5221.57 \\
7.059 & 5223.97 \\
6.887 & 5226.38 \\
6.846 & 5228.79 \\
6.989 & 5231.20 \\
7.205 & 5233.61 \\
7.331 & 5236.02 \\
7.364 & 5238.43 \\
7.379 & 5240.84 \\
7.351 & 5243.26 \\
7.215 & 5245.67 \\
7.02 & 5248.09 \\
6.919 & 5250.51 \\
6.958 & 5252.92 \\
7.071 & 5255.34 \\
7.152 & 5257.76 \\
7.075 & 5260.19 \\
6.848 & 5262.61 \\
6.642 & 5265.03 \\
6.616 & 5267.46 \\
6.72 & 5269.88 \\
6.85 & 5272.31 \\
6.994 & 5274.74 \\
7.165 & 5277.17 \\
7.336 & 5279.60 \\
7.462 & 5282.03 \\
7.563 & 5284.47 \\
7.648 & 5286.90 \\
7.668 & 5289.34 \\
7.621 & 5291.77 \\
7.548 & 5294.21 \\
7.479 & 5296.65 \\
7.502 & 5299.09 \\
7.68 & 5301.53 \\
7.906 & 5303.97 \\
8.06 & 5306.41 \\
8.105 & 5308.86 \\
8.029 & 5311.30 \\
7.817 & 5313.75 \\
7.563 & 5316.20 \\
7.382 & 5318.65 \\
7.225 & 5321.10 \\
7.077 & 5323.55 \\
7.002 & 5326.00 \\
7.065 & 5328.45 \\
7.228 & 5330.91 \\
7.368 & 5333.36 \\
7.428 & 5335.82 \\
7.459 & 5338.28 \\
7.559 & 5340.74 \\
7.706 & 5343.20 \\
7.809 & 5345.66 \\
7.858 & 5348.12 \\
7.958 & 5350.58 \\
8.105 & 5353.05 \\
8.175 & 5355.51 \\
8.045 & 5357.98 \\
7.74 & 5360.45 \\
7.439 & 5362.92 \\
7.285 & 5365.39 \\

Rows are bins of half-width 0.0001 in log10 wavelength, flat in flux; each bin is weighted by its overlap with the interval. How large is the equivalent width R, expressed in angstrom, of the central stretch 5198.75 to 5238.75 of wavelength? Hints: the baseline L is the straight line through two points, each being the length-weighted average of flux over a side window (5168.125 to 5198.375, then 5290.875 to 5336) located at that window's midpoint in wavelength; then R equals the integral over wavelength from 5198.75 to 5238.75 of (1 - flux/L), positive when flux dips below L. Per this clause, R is -2.72 angstrom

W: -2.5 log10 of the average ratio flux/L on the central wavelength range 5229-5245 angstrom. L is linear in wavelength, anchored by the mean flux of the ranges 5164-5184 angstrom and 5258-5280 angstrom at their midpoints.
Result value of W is -0.10 mag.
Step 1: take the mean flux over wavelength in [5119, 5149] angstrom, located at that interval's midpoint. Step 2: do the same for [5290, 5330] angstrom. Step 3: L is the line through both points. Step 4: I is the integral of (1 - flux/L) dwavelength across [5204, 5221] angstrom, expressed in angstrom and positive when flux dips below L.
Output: 0.3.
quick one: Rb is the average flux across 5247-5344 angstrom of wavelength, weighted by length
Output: 7.34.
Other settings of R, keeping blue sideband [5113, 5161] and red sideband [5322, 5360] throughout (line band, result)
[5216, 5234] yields 0.5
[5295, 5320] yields -0.8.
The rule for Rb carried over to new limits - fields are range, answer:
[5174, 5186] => 6.21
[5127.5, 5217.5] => 6.75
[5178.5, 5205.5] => 6.74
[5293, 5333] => 7.54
